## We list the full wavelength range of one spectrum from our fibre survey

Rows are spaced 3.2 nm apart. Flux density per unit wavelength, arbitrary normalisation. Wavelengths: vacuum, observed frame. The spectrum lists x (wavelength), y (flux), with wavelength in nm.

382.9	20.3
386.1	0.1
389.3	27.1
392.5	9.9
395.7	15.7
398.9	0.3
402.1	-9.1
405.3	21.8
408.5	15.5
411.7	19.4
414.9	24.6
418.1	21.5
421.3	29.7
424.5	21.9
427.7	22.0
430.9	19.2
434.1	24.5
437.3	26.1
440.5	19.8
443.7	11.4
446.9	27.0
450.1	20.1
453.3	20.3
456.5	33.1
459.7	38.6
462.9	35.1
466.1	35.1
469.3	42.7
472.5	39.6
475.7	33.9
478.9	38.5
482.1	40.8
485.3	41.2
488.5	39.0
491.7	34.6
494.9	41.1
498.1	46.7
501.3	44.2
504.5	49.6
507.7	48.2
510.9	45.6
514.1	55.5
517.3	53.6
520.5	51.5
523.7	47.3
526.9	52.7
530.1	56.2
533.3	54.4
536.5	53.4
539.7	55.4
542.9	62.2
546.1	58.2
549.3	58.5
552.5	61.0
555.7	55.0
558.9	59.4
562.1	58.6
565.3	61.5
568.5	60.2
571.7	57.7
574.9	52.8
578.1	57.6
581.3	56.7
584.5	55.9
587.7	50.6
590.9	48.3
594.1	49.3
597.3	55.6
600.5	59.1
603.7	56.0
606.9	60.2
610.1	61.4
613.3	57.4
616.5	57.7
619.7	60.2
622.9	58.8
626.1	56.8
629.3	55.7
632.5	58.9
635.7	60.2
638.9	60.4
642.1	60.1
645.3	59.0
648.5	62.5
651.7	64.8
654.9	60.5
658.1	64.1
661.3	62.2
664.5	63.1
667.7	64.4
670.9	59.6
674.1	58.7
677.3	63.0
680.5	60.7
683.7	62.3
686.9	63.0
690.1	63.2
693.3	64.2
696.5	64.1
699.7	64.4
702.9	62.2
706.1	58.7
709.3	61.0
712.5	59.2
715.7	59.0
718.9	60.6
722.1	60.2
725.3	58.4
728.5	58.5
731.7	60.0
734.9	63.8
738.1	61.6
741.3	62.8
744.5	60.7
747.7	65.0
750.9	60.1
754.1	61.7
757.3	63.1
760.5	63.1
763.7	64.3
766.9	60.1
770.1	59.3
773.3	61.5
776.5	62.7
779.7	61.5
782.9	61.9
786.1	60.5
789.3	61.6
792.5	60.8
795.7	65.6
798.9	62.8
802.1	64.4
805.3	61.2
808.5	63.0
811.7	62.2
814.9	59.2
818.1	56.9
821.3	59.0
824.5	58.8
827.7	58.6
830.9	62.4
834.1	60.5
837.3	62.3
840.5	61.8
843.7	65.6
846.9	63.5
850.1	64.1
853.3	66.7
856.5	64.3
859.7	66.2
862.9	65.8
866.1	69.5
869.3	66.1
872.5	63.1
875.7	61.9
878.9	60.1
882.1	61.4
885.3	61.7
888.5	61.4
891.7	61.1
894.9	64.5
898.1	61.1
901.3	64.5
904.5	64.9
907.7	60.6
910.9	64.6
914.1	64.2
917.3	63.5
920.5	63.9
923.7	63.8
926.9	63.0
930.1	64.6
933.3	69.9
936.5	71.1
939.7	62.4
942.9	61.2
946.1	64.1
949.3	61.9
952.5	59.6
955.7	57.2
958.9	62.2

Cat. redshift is 0.15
